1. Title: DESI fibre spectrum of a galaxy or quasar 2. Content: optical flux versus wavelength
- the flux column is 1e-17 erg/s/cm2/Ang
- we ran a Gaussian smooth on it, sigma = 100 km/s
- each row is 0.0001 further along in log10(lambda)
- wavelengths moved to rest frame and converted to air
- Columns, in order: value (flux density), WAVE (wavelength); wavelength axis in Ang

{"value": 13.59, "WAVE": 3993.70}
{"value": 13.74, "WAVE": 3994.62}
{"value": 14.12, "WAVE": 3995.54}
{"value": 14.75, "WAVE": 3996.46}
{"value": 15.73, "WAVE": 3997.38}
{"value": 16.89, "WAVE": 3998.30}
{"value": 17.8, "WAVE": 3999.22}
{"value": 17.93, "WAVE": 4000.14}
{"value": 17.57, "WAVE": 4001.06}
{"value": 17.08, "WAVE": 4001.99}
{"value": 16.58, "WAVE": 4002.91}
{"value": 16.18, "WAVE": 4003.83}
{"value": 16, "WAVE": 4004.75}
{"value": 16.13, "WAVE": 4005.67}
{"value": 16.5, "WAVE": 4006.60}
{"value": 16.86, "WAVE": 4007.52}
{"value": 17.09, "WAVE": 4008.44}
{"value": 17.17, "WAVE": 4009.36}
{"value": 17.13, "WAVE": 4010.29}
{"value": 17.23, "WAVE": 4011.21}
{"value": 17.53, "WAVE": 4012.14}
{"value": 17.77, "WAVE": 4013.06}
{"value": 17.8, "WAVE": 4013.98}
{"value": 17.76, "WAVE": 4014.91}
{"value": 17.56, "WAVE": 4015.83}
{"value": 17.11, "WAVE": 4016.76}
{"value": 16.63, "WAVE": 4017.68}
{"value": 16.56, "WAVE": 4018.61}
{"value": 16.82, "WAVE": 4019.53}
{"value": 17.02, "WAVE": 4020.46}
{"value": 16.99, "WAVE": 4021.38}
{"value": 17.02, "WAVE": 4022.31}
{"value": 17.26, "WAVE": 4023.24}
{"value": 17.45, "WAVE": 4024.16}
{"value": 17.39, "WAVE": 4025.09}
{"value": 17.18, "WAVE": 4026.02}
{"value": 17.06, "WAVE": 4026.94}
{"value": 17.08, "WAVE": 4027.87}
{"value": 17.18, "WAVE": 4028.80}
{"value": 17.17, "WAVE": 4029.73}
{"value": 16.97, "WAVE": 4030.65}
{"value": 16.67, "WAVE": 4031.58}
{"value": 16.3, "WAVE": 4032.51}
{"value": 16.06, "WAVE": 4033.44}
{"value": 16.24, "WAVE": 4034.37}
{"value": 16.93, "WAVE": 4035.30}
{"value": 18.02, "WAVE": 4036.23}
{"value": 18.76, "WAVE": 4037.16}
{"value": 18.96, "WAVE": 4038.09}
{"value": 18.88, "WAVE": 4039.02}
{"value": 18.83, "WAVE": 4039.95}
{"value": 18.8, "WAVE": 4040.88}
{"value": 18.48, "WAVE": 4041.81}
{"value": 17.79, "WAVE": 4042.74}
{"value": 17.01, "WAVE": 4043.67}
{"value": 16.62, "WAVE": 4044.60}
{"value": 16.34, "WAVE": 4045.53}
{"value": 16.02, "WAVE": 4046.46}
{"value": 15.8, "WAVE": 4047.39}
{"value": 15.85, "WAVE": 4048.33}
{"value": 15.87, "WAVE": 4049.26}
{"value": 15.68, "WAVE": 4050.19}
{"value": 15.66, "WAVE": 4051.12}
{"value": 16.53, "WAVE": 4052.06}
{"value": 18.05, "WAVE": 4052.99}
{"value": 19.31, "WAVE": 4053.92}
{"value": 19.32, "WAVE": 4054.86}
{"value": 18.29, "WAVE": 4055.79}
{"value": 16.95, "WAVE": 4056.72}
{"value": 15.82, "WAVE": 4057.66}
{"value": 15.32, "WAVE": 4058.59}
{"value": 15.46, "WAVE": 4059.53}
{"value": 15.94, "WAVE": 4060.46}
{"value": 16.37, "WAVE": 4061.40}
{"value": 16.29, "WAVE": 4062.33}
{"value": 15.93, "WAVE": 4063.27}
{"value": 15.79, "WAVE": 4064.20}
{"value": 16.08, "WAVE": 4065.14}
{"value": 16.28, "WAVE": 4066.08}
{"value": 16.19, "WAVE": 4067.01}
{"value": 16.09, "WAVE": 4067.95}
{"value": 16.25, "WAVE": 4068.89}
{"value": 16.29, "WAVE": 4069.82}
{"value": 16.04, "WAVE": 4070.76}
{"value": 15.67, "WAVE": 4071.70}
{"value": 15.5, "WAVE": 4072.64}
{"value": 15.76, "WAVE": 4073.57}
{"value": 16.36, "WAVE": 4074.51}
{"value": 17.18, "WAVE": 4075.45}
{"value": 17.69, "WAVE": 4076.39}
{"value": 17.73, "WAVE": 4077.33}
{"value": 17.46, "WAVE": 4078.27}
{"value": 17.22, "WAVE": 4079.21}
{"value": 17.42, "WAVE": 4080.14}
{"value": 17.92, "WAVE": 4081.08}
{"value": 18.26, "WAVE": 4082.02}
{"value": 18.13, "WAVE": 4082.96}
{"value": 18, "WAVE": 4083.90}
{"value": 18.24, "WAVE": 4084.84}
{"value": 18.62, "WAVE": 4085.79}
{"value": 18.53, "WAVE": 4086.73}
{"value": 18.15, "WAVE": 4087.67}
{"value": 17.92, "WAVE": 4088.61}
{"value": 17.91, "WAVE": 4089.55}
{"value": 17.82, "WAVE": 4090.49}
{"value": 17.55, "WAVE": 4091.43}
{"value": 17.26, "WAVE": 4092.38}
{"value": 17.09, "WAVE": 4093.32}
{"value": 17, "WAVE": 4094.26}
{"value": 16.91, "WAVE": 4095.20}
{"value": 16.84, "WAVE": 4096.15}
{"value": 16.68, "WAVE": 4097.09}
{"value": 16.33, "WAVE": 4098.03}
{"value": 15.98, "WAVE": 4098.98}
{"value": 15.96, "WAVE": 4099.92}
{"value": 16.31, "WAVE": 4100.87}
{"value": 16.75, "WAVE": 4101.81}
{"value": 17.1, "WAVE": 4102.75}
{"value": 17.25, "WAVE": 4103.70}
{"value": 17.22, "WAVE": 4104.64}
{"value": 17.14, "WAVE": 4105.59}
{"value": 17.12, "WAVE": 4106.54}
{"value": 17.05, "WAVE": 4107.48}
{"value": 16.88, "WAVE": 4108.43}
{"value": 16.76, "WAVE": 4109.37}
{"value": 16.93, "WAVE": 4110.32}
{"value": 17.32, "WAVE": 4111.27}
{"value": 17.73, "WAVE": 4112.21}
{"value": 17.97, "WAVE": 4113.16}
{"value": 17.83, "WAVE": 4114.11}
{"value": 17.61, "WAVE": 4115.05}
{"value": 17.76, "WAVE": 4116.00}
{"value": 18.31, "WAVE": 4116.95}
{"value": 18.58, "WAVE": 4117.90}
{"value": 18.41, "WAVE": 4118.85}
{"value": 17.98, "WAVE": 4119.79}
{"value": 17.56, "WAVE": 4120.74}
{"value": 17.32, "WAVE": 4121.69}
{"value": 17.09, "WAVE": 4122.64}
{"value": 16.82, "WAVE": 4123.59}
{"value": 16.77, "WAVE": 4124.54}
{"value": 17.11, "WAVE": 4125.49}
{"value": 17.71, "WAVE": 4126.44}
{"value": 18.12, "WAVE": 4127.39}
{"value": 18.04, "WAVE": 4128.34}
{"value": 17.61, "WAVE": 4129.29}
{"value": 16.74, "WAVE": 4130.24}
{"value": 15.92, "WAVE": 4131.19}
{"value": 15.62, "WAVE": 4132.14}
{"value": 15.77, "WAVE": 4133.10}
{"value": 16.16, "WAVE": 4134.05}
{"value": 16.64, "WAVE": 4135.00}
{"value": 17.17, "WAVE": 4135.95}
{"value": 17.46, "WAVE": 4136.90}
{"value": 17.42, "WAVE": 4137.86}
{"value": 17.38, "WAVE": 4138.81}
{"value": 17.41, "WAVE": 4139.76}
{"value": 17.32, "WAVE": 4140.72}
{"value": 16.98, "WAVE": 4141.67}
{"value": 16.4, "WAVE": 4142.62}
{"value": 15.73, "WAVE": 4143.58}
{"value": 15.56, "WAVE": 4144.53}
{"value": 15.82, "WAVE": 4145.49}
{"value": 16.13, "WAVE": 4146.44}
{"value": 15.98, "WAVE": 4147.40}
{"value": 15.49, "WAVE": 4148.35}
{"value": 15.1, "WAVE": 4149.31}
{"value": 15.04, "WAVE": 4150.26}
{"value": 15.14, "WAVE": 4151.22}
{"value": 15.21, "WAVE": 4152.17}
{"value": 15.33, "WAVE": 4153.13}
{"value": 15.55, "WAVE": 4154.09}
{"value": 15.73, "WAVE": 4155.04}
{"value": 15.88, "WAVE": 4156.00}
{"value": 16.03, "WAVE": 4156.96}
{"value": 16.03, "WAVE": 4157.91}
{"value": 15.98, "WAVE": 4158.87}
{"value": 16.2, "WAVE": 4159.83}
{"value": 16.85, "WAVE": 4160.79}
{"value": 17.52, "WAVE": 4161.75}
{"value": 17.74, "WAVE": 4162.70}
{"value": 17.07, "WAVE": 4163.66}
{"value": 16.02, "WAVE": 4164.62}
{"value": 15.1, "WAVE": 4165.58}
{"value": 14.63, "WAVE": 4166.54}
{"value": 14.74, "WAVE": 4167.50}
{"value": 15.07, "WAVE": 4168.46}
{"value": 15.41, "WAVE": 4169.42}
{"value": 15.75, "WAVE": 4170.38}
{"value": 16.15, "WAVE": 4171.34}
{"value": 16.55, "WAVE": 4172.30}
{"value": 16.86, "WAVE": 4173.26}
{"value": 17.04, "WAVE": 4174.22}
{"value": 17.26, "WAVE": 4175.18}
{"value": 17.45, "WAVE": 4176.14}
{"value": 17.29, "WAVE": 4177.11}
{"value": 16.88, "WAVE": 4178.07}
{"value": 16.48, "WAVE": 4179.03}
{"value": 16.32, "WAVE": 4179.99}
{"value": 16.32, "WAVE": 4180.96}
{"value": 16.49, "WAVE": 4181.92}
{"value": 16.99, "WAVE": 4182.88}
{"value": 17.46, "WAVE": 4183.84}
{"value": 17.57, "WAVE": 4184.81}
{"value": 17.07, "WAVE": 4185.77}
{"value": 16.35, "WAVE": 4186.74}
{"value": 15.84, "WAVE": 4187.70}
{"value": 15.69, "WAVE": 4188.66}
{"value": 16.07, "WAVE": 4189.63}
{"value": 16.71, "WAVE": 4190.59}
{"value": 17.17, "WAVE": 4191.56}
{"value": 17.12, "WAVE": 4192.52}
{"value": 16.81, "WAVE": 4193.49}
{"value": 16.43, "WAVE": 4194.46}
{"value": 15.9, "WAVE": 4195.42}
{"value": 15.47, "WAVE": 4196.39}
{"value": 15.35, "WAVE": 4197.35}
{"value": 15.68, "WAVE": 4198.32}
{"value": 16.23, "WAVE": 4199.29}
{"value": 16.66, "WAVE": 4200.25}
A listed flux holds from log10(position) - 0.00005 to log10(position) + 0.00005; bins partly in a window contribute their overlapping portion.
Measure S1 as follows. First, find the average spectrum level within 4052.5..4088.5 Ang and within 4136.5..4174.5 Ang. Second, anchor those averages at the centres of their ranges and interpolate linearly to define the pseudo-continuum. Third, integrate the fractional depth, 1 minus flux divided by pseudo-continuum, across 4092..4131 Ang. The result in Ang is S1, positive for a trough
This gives -1.56 Ang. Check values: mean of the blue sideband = 17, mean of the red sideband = 16.1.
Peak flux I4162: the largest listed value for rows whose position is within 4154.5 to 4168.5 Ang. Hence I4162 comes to 17.74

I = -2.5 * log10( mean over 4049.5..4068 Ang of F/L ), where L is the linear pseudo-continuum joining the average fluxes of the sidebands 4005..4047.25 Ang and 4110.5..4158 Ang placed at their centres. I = 0.03 mag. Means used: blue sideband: 17.2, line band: 16.6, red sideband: 16.8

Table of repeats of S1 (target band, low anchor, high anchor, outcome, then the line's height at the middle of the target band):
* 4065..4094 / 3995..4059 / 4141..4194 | -0.8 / 16.7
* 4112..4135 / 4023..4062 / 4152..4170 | -1.5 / 16.3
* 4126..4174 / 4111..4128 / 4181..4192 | 2.7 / 17.2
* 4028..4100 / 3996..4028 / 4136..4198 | -1.2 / 16.8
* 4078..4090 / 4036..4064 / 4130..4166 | -0.9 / 16.8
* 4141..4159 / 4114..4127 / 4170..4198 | 1.5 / 17.1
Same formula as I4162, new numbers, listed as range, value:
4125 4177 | 18.12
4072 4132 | 18.62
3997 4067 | 19.32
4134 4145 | 17.46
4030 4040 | 18.96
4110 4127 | 18.58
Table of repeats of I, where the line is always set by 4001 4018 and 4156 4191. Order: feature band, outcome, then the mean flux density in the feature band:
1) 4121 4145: -0.02 mag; 16.9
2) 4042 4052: 0.04 mag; 16.3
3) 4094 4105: 0.00 mag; 16.7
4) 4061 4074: 0.05 mag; 16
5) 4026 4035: 0.01 mag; 16.8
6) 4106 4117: -0.05 mag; 17.4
